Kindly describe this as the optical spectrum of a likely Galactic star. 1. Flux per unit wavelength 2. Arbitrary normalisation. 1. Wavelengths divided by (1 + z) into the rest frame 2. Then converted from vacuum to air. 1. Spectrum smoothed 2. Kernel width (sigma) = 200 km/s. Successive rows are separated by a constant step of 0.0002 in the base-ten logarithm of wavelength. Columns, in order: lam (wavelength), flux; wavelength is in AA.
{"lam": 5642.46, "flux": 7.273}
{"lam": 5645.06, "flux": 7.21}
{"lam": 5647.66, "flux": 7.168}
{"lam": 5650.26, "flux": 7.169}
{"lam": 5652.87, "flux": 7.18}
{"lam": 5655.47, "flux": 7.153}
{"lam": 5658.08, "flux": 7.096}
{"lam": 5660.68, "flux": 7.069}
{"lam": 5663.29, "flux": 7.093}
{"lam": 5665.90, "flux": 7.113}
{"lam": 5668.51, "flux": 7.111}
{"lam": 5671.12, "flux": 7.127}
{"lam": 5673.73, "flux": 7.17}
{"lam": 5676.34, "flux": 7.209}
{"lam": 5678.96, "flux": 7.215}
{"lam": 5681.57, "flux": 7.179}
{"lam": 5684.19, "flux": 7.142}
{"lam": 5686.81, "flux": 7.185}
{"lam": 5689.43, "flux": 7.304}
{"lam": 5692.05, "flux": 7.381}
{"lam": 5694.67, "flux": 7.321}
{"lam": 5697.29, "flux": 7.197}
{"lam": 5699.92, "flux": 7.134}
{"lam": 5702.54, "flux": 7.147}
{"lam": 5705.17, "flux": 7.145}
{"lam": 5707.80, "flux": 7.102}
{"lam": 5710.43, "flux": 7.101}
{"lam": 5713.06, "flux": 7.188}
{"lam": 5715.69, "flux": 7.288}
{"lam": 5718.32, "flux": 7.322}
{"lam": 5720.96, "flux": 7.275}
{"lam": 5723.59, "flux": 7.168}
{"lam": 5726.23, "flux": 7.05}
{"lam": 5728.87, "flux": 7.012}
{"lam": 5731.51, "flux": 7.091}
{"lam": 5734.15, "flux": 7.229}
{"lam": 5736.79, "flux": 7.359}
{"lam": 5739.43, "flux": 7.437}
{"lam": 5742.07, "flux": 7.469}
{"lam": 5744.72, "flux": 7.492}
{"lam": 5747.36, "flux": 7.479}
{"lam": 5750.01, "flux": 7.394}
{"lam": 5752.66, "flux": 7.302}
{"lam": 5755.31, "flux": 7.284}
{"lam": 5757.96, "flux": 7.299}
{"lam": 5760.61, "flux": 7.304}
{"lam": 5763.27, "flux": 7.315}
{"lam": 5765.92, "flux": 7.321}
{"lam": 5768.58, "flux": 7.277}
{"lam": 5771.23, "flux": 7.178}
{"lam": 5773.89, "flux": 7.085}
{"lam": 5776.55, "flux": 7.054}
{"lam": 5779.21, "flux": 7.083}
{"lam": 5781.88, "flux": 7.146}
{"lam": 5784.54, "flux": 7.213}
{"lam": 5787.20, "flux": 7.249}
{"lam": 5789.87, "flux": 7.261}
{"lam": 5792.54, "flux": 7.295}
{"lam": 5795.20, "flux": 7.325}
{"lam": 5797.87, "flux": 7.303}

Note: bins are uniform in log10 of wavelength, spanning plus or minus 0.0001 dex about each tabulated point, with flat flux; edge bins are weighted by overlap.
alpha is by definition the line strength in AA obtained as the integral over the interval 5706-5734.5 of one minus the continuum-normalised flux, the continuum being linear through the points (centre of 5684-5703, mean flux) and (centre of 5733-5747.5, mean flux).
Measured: 0.7 AA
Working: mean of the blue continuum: 7.24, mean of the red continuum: 7.41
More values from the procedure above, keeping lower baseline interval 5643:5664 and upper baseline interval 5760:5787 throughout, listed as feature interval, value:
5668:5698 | -0.2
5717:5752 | -0.5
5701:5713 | 0.1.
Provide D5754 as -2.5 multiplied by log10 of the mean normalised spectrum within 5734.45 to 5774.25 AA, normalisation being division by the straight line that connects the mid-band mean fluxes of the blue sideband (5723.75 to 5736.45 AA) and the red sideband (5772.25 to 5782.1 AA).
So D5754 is -0.04 mag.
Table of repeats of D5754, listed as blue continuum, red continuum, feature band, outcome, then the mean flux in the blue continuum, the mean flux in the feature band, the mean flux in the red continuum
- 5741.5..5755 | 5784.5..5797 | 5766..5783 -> 0.03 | 7.41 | 7.15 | 7.28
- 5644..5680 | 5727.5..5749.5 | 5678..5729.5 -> 0.01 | 7.15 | 7.19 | 7.32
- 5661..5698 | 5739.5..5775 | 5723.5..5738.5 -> 0.02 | 7.19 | 7.16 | 7.33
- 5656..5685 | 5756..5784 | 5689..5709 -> -0.01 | 7.14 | 7.21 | 7.21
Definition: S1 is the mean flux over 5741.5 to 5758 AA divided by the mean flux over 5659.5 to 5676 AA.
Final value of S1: 1.04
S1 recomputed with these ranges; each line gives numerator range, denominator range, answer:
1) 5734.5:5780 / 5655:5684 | 1.02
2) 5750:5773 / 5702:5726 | 1.01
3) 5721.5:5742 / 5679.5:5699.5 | 1.00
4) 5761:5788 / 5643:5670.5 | 1.01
